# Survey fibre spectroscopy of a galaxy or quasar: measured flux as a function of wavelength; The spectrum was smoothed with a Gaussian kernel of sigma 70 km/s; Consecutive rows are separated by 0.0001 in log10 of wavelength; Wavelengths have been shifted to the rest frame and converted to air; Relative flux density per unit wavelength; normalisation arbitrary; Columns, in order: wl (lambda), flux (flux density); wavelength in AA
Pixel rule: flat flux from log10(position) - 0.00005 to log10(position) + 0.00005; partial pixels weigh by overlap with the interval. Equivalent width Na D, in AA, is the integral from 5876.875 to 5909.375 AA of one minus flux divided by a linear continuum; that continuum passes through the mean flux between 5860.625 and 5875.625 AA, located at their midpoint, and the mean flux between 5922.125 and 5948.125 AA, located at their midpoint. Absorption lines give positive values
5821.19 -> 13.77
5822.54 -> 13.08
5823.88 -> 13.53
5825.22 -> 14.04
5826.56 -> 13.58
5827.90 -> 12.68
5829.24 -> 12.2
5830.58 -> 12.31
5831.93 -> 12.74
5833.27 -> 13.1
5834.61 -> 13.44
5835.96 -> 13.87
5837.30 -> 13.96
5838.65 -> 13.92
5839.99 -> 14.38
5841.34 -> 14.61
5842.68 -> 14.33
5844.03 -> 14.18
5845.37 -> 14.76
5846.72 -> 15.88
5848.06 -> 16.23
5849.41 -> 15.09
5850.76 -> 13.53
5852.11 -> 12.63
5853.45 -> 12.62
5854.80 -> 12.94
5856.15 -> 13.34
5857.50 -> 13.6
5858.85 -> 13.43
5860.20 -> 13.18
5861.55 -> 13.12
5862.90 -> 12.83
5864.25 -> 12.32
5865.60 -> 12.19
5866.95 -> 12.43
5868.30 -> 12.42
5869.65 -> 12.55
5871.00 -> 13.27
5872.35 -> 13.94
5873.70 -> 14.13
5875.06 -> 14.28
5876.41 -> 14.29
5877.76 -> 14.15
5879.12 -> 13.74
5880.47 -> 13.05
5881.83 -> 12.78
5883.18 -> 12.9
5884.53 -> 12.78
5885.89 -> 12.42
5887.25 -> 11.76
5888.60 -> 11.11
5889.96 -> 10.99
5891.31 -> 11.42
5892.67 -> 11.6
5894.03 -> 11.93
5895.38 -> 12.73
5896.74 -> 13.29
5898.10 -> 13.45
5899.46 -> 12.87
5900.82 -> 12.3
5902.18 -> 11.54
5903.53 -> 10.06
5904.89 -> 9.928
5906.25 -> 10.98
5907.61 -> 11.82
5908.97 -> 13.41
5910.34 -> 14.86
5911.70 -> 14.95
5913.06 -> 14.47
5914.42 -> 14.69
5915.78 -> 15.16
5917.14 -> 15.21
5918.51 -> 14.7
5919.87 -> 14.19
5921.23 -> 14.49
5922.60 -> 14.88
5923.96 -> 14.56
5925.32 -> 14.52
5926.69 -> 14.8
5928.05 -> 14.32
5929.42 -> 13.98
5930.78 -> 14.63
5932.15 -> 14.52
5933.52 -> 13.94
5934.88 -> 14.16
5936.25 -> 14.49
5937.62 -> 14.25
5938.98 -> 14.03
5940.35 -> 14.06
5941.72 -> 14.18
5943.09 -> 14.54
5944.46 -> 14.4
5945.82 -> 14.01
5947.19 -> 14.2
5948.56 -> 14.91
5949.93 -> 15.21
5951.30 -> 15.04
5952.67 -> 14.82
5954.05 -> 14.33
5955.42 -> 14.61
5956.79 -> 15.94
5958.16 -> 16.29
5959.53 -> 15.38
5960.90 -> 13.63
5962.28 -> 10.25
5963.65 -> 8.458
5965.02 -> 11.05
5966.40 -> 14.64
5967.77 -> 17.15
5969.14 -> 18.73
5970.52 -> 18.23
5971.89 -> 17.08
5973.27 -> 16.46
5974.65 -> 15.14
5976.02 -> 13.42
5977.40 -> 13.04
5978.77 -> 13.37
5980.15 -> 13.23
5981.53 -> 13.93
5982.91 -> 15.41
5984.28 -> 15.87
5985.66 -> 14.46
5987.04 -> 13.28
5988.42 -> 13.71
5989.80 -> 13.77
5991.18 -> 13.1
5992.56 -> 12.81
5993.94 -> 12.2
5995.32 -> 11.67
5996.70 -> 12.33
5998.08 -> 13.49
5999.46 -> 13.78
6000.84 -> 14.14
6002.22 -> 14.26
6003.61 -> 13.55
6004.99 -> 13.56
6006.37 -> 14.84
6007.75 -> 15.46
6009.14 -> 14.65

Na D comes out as 3.1 AA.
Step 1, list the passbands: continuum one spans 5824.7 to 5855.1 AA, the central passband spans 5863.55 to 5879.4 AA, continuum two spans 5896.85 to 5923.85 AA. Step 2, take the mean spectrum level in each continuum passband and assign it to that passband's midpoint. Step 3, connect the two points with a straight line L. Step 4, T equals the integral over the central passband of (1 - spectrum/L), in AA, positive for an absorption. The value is 0.4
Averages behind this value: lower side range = 13.8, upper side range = 13.4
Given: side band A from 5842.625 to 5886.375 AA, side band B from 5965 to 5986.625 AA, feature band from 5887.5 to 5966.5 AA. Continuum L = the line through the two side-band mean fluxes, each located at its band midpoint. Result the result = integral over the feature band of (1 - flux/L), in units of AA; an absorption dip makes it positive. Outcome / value 4.7 AA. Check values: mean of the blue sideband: 13.5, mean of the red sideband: 15.2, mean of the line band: 13.6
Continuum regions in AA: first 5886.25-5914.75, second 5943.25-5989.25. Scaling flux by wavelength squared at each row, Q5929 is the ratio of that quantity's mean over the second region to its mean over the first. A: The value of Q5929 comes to 1.20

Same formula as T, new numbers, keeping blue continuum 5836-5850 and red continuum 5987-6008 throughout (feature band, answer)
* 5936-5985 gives -2.8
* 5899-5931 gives 1.1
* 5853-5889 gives 3.6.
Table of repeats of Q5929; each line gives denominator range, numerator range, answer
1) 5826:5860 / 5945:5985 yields 1.11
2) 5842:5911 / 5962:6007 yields 1.12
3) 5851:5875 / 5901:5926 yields 1.06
